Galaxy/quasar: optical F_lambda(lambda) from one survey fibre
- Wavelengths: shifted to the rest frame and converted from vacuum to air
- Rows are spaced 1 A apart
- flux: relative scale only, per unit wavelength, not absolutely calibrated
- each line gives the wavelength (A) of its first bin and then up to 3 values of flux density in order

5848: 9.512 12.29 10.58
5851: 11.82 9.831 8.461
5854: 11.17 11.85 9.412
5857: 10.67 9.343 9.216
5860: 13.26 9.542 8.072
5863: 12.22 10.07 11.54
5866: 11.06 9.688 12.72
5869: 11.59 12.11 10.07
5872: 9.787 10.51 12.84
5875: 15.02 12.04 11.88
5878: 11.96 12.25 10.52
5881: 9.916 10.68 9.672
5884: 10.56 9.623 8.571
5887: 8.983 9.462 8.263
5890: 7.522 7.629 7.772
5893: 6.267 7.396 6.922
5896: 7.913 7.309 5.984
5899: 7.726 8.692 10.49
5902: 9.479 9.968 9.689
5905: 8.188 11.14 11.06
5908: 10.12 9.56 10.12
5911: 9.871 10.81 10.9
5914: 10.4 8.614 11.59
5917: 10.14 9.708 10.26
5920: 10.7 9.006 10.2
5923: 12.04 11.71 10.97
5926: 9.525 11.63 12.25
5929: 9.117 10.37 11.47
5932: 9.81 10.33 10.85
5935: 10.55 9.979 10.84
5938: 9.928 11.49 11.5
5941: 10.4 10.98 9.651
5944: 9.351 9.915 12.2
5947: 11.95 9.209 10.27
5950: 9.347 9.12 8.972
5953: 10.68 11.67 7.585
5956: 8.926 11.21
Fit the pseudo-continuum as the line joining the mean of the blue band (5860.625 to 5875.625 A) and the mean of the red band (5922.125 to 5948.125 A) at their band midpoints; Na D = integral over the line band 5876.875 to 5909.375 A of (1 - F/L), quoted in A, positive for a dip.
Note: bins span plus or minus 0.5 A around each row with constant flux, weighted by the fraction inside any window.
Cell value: 5.4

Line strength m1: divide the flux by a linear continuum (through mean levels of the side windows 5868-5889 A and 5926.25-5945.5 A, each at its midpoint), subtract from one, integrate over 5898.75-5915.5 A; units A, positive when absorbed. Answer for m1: 1.4 A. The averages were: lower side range 10.9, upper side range 10.5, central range 9.84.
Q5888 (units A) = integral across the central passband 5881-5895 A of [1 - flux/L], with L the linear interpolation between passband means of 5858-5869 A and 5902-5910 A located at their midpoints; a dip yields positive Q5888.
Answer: 2.2 A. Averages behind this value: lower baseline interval 10.7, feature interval 8.63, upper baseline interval 9.94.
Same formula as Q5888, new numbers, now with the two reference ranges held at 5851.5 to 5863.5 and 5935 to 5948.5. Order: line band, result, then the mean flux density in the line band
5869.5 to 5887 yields -1.14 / 11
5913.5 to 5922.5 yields 0.35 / 10.1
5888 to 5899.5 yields 3.28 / 7.43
